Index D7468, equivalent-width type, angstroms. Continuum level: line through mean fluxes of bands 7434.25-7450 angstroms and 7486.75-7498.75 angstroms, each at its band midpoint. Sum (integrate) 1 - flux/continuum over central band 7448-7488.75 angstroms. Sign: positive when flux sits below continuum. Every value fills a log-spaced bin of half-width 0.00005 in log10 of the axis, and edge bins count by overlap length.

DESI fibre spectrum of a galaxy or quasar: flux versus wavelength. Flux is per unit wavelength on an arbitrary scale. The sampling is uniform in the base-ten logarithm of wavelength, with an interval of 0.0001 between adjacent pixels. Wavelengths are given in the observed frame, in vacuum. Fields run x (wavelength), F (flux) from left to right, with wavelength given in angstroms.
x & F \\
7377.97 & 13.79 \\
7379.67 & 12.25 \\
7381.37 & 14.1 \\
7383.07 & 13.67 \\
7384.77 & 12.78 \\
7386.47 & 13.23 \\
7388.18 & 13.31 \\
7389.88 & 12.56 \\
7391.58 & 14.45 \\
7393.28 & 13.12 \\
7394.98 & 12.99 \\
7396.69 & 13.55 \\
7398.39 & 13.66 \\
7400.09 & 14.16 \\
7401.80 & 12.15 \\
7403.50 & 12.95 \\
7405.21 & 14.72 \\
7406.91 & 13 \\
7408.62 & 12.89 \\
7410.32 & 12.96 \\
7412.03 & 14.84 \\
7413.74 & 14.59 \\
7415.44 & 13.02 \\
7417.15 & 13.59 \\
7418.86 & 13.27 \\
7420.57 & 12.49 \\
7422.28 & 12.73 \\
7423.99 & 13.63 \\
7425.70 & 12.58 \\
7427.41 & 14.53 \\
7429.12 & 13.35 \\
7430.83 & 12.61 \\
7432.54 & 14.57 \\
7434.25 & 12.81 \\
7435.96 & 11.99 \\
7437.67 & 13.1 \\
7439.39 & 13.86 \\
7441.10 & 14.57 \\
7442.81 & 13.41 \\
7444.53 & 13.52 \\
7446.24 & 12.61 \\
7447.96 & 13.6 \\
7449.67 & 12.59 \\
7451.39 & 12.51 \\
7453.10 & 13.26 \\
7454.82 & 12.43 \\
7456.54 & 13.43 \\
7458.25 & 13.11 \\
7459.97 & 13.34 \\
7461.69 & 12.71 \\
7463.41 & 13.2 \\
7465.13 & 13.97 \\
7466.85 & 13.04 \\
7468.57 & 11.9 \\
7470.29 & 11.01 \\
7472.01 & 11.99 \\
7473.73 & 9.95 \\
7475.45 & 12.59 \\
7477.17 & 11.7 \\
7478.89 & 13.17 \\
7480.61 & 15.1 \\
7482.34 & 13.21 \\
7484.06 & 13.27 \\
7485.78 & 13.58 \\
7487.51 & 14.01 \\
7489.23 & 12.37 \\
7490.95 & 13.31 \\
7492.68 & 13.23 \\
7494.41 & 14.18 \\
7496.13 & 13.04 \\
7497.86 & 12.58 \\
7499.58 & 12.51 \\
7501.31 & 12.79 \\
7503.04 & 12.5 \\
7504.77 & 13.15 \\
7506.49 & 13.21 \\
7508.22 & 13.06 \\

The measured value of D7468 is 1.3 angstroms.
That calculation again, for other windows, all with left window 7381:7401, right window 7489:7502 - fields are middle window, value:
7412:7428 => -0.1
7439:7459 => 0.0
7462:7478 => 1.2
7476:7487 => -0.2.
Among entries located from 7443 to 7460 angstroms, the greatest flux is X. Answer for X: 13.6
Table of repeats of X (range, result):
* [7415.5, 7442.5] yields 14.57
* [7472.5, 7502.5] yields 15.1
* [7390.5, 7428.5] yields 14.84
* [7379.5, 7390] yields 14.1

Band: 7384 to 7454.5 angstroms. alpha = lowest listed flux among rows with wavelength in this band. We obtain 11.99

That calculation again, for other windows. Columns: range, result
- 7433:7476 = 9.95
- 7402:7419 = 12.89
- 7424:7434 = 12.58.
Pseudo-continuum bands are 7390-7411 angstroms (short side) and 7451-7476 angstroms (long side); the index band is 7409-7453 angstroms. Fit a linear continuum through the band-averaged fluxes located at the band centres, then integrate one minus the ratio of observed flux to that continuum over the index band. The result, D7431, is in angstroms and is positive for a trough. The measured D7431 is -1.2 angstroms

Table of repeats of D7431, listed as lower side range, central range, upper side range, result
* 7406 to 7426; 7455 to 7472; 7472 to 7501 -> 0.4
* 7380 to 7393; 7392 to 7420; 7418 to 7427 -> -0.6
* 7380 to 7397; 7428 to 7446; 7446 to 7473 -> -0.6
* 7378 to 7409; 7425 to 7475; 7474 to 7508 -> 0.9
